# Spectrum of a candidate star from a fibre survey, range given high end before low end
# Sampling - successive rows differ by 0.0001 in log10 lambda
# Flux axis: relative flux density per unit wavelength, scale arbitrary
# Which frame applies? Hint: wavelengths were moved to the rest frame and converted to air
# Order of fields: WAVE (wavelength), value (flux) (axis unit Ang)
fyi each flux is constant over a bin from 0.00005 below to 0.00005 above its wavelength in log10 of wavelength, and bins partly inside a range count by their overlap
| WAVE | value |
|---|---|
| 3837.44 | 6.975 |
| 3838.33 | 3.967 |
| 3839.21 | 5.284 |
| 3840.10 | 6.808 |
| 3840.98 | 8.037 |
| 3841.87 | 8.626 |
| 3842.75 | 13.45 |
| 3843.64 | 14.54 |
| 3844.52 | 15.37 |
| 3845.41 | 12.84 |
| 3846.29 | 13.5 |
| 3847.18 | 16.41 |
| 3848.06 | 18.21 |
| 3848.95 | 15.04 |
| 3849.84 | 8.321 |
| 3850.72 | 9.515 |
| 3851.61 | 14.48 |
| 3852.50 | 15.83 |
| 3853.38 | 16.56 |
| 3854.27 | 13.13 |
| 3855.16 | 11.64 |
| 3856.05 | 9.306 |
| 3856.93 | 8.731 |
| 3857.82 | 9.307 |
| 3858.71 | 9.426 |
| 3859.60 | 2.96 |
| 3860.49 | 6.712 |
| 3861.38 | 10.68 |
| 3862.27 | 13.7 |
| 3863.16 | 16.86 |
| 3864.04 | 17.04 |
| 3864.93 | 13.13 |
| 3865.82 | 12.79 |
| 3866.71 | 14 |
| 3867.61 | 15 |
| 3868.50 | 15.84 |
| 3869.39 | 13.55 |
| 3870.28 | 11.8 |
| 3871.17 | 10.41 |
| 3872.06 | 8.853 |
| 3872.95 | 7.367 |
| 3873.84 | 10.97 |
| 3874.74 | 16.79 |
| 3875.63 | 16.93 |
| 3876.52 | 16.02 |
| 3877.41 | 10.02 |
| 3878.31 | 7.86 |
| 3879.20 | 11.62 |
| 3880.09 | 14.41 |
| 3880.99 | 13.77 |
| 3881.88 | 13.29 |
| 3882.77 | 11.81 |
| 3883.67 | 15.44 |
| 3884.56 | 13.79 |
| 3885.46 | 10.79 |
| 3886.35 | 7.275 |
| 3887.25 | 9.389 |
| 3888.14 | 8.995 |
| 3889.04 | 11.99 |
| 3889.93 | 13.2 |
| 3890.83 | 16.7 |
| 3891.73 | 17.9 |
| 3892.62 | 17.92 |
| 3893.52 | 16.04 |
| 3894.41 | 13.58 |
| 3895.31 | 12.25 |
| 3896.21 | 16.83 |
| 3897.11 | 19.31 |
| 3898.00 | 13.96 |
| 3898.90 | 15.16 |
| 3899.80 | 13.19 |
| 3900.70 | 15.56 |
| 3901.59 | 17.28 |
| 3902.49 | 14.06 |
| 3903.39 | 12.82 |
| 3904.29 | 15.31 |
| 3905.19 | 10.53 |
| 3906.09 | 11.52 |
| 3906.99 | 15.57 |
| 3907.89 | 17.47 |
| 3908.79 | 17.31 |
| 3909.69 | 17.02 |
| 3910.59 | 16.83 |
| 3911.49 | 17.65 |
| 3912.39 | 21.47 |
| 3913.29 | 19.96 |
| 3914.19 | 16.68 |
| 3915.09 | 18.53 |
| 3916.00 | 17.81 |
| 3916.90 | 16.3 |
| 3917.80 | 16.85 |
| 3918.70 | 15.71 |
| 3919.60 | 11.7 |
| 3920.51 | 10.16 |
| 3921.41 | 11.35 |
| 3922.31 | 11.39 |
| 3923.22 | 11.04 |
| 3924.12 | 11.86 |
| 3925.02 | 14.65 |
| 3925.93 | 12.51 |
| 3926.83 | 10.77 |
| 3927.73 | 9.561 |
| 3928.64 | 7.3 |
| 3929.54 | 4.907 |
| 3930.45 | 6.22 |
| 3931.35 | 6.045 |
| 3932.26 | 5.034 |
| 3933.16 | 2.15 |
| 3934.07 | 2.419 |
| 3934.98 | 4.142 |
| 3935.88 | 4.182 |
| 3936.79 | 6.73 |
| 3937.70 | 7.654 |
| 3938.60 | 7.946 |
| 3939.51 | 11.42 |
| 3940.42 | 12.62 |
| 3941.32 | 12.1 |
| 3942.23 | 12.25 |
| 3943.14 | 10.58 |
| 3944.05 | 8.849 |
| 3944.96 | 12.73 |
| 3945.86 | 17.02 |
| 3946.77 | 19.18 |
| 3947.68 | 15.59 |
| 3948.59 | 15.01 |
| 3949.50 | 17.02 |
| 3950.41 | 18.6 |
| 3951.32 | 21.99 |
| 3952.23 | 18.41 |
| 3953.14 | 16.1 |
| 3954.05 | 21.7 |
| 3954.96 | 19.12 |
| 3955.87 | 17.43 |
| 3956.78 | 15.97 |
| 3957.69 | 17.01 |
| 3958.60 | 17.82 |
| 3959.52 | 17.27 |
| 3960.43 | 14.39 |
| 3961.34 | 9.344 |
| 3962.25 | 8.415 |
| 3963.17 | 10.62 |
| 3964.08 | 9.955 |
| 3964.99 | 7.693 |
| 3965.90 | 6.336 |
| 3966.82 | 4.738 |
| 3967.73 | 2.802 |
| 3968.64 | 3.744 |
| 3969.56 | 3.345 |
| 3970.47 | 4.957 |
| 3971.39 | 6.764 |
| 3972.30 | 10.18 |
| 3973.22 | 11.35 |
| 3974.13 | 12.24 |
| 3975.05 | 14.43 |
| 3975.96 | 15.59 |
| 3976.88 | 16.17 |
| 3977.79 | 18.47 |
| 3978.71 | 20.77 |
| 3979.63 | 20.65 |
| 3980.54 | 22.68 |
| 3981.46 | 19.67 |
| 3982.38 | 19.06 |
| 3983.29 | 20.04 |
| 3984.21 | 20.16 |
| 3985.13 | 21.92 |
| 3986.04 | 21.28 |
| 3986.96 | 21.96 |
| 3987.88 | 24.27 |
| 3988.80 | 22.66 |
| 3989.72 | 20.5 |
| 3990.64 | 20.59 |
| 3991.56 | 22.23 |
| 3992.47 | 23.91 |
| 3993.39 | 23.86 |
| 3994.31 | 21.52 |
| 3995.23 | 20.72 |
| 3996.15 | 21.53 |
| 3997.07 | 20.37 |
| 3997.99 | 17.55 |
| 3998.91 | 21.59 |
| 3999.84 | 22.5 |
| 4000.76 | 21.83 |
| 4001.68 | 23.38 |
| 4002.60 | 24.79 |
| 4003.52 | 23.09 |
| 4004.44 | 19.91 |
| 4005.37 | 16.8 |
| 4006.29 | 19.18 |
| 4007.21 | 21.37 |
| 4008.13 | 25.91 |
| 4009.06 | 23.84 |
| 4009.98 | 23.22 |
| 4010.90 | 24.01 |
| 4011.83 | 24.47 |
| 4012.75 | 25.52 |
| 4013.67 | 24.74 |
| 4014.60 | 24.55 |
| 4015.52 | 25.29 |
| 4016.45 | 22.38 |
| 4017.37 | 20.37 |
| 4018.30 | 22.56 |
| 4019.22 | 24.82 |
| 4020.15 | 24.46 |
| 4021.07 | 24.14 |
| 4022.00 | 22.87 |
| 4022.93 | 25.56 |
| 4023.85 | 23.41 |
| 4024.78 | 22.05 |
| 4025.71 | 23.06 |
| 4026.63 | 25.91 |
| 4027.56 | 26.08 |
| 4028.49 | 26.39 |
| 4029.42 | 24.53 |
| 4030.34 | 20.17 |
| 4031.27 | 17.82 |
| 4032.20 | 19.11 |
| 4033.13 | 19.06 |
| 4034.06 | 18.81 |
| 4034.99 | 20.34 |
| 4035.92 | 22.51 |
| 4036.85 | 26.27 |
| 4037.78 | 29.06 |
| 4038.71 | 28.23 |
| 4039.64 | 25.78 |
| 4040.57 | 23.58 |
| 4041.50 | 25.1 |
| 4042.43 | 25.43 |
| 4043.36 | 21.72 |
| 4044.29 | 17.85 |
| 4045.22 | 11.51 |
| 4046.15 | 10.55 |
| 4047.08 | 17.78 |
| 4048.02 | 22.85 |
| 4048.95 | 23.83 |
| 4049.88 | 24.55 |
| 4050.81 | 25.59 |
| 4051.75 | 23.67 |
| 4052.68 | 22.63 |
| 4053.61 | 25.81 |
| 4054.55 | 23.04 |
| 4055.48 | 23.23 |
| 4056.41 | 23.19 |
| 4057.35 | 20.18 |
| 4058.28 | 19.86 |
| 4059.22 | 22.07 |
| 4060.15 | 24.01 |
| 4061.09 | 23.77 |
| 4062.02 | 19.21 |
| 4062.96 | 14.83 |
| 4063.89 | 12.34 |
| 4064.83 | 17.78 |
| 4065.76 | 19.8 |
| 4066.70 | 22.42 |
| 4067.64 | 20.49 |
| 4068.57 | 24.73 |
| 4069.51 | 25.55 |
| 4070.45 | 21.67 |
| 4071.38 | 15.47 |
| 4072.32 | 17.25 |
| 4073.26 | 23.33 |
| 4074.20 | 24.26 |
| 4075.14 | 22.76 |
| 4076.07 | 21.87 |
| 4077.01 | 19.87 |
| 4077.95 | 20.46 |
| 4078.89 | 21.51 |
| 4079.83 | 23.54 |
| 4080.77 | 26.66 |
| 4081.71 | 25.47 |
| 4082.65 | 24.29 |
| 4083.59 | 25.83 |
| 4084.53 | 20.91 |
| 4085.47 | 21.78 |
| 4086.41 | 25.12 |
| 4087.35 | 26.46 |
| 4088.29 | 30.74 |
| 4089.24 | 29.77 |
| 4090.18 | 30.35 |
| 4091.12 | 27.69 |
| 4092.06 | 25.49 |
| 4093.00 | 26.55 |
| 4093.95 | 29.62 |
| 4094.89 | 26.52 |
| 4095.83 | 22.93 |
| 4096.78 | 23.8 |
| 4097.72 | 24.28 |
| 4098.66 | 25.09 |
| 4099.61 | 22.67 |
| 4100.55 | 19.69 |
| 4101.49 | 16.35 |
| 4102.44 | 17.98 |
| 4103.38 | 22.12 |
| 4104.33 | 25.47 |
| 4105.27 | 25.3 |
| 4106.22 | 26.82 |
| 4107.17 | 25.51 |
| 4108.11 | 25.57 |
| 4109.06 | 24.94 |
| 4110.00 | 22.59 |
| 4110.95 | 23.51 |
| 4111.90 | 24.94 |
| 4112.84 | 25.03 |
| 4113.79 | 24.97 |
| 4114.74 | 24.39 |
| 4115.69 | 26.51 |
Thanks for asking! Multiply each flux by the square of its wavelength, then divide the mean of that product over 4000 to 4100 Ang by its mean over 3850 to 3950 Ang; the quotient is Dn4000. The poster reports 1.96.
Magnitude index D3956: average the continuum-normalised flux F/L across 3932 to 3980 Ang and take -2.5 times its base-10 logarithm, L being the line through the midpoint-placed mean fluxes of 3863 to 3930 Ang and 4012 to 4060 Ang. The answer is 0.41 mag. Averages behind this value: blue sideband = 13.8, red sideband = 22.8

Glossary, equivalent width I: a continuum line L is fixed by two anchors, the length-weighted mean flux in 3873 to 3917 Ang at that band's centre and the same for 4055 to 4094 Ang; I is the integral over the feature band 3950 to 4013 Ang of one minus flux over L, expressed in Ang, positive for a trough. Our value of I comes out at 3.3 Ang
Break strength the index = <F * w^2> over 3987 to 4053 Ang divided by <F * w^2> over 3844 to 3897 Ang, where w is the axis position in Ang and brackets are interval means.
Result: 1.89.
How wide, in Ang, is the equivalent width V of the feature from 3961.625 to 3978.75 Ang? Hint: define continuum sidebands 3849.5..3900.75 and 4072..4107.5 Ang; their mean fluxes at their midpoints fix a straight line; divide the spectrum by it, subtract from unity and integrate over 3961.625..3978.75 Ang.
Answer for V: 7.9 Ang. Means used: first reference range 12.7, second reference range 24.1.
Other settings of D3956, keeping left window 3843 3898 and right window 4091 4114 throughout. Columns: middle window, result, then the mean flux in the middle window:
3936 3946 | 0.483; 10.5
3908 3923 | -0.065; 16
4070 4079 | 0.099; 20.8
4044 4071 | 0.057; 20.9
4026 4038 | -0.096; 22.6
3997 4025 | -0.158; 22.8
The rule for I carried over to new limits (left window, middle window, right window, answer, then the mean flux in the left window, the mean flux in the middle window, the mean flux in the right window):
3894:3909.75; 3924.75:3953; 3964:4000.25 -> 8.7 Ang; 14.9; 10.9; 16.6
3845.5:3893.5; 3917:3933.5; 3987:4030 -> 6.4 Ang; 12.6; 10.1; 22.9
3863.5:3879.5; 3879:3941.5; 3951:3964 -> 6.2 Ang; 12.8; 12.7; 15.9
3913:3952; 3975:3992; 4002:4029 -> -1.2 Ang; 11.8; 20.3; 23.5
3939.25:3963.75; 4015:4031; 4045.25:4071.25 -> -3.8 Ang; 15.1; 23.7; 21.1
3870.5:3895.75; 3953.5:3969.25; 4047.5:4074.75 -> 4.3 Ang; 12.7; 12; 21.6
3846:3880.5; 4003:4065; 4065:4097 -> -2.8 Ang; 12.4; 22.3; 23.9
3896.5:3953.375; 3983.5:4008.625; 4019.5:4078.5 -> -4.9 Ang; 13.1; 21.7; 21.9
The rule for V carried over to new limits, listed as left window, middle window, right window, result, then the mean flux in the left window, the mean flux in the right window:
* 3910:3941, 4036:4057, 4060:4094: -2.2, 11.2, 23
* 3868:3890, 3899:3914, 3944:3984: -3.6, 12.1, 14.2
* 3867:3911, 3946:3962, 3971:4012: 0.7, 13.7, 20.2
